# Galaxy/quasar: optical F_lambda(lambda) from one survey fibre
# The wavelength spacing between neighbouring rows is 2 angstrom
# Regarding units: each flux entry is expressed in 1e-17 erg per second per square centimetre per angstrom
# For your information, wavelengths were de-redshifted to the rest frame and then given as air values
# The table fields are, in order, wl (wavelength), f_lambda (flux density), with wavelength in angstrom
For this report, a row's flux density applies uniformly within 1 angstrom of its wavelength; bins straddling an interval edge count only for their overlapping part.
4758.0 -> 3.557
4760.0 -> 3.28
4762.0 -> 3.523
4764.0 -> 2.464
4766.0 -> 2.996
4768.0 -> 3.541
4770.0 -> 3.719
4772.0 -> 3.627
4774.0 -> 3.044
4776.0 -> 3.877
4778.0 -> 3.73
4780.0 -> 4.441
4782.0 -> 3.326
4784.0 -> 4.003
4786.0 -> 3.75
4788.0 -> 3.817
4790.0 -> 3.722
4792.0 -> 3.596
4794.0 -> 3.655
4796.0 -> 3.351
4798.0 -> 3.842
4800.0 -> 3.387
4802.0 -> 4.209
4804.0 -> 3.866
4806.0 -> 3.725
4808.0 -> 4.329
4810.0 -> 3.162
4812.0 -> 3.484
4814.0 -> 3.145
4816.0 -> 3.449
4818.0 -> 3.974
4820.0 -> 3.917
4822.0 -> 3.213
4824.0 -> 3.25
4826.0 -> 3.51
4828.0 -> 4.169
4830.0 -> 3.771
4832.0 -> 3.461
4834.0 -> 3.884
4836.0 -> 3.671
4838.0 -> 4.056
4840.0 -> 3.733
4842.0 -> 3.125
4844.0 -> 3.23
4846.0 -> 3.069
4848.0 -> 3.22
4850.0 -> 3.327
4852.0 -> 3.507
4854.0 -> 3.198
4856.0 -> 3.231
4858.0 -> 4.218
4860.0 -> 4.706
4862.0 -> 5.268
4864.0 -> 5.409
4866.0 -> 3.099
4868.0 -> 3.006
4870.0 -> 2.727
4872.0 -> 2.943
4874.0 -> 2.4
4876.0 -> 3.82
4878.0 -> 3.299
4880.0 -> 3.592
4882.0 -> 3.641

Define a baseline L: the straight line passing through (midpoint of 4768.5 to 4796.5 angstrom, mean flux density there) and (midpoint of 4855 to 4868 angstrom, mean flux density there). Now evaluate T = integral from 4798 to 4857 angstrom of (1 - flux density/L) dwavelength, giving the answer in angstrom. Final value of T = 6.2 angstrom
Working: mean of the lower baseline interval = 3.69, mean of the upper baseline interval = 4.22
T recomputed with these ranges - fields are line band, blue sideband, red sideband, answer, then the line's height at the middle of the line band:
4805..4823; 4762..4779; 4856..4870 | 0.57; 3.72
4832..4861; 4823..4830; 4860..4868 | 3.40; 4.06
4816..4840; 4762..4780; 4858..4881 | -0.82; 3.58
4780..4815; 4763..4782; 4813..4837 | -1.42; 3.55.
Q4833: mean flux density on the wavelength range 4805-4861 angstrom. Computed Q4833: 3.6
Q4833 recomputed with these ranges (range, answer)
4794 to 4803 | 3.69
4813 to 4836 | 3.62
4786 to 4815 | 3.67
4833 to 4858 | 3.47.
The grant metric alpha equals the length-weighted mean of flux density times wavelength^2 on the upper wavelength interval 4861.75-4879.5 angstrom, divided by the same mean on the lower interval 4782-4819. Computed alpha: 1.0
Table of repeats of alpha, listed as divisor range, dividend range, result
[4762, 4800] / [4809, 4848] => 1.01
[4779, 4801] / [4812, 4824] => 0.96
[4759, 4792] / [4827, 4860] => 1.04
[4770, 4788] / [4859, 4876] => 1.03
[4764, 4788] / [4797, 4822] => 1.04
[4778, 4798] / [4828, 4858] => 0.96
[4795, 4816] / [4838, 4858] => 0.94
